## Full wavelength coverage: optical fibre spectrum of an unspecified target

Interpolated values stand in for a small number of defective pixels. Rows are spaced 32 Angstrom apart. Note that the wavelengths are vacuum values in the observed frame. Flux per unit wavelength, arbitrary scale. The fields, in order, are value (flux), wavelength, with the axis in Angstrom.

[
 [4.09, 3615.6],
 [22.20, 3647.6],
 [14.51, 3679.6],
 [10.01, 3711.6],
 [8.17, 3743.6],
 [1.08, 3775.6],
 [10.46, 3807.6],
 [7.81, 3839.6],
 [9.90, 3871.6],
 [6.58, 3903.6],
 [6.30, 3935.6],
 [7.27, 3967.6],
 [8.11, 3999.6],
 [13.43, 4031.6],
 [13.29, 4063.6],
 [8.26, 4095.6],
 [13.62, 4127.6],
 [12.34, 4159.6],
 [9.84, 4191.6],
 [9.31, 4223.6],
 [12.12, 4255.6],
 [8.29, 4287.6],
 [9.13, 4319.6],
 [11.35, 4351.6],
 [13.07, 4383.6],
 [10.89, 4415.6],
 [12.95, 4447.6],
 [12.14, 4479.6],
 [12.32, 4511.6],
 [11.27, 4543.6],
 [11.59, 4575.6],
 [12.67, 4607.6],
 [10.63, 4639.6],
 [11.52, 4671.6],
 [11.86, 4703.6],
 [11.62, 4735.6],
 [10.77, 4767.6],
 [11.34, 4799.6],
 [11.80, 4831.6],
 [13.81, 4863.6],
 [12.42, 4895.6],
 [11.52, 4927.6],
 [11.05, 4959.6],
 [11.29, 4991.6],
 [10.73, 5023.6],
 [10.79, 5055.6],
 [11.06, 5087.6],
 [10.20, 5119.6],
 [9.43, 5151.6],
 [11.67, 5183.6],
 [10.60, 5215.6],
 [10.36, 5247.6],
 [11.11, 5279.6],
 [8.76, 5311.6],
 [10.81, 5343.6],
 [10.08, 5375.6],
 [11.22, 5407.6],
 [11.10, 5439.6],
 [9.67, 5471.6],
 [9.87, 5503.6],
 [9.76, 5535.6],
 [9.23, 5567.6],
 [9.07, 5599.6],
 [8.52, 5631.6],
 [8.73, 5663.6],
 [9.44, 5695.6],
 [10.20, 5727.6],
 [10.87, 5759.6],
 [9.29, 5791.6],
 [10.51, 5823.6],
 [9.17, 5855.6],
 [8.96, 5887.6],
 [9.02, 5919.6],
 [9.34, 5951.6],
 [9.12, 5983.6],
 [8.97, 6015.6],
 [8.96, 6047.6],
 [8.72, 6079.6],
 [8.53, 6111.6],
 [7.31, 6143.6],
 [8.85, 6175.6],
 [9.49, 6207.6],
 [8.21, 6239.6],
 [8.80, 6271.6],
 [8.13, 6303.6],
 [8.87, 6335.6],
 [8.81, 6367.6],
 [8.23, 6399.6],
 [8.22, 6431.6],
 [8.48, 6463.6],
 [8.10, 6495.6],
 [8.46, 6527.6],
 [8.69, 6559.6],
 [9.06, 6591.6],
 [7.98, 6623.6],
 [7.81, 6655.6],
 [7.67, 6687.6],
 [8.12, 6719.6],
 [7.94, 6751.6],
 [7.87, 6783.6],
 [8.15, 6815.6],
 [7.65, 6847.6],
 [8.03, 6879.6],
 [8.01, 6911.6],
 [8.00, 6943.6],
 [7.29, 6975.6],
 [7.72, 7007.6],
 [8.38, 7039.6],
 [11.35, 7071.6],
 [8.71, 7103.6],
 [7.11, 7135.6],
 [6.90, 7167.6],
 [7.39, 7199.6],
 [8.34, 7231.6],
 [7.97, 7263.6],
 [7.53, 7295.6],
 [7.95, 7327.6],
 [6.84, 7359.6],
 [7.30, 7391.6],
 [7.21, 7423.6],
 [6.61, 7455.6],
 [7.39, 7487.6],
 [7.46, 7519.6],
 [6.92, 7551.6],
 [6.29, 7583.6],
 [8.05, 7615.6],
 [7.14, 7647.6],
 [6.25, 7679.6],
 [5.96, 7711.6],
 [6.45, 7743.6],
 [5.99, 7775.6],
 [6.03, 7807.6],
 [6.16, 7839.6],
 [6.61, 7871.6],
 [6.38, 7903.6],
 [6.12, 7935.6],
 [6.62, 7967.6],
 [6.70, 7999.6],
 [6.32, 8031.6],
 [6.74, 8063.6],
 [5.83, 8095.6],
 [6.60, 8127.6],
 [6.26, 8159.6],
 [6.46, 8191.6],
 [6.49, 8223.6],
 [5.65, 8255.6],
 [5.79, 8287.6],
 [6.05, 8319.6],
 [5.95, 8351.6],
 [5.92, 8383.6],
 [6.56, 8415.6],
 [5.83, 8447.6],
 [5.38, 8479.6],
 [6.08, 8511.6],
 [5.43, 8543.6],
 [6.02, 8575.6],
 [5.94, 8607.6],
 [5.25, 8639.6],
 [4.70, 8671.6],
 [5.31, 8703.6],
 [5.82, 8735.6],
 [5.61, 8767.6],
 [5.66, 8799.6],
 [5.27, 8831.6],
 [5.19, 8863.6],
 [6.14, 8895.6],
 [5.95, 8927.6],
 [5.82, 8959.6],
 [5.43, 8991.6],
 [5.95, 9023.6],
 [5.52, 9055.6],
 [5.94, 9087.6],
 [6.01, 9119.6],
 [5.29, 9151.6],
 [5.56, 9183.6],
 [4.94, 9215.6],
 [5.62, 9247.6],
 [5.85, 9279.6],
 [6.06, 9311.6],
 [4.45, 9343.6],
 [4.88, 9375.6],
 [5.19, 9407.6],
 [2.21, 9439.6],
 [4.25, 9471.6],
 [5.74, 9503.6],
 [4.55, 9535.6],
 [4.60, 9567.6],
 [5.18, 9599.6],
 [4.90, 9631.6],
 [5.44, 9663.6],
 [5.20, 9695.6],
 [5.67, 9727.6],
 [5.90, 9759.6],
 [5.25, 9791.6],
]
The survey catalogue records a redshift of 0.078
